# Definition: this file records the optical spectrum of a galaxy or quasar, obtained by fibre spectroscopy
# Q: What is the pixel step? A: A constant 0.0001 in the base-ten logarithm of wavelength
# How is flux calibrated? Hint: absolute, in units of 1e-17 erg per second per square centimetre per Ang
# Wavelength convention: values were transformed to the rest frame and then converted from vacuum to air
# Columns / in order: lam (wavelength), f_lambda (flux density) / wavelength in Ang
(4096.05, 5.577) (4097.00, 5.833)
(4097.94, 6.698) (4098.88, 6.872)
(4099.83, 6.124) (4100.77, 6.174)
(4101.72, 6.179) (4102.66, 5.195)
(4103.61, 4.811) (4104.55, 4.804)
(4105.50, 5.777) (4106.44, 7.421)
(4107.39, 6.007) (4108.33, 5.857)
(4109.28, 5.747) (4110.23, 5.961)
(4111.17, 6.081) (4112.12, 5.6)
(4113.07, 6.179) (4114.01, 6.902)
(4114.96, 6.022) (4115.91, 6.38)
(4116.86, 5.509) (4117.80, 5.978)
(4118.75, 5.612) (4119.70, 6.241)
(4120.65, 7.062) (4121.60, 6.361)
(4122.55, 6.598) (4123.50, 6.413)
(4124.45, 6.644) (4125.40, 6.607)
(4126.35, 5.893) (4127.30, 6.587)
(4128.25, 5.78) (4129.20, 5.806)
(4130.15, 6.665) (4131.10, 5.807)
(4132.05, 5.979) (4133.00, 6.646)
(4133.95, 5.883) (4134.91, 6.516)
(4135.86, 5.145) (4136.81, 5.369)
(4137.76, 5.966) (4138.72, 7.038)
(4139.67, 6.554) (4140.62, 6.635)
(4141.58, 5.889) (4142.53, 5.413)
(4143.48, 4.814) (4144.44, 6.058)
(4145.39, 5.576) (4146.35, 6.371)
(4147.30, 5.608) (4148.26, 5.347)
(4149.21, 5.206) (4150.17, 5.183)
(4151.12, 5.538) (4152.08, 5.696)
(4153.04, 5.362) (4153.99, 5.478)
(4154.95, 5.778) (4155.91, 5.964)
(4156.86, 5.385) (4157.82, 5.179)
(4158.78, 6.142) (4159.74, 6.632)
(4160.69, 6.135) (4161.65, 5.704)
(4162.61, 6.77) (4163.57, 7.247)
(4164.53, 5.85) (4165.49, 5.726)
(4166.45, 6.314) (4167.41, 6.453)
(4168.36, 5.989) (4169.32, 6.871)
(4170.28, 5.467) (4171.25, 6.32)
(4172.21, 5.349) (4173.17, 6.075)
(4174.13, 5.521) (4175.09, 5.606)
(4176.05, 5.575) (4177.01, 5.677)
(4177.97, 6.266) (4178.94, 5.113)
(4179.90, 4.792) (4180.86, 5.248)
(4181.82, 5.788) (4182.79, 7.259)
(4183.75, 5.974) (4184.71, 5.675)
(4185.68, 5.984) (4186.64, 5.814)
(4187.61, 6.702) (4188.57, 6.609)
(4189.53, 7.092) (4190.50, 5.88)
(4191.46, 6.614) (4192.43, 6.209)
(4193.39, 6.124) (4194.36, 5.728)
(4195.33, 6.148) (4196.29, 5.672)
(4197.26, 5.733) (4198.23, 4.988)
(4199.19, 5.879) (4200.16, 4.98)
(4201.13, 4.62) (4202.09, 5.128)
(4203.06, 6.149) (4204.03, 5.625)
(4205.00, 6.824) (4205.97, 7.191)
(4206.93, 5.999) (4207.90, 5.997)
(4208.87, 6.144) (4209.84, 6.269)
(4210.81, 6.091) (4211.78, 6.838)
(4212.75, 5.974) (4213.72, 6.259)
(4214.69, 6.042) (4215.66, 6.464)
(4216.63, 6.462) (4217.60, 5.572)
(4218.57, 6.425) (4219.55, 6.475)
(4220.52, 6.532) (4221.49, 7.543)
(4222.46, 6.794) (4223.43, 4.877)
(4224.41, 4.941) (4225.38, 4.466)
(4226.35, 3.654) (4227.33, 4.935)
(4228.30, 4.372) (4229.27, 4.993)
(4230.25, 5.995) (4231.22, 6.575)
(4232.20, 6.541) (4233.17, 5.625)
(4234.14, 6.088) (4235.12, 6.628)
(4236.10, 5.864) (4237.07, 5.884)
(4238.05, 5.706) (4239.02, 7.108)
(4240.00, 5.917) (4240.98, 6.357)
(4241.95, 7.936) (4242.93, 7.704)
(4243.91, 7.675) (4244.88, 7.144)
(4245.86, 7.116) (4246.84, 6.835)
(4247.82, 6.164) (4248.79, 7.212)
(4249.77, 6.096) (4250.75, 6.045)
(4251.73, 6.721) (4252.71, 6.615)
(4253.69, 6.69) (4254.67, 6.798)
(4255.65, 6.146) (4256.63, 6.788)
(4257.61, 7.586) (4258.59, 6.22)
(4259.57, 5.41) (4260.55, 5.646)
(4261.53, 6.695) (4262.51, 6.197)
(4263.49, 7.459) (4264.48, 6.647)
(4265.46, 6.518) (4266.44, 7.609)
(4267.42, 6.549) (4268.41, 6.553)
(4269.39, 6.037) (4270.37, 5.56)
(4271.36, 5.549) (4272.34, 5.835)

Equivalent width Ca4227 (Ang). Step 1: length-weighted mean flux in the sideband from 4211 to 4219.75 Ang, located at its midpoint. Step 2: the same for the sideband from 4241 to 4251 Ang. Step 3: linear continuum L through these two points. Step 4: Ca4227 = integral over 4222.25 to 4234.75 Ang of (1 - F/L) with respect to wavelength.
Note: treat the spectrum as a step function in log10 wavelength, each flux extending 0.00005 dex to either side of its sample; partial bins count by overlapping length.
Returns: 2.3 Ang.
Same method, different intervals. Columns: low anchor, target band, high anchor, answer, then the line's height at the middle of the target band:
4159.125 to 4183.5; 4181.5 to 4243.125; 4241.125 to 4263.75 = 3.2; 6.36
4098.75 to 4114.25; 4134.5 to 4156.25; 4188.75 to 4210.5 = 0.7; 5.95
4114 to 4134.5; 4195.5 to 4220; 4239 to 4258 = 2.3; 6.63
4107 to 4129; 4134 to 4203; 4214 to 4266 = 3.9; 6.22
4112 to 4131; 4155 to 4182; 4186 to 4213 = 1.0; 6.12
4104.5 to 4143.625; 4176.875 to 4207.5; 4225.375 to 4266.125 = 1.6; 6.24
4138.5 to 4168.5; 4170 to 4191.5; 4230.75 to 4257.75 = 0.7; 6.11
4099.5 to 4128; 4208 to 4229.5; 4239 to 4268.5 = 2.3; 6.55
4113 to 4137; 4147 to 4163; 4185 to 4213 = 1.1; 6.12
